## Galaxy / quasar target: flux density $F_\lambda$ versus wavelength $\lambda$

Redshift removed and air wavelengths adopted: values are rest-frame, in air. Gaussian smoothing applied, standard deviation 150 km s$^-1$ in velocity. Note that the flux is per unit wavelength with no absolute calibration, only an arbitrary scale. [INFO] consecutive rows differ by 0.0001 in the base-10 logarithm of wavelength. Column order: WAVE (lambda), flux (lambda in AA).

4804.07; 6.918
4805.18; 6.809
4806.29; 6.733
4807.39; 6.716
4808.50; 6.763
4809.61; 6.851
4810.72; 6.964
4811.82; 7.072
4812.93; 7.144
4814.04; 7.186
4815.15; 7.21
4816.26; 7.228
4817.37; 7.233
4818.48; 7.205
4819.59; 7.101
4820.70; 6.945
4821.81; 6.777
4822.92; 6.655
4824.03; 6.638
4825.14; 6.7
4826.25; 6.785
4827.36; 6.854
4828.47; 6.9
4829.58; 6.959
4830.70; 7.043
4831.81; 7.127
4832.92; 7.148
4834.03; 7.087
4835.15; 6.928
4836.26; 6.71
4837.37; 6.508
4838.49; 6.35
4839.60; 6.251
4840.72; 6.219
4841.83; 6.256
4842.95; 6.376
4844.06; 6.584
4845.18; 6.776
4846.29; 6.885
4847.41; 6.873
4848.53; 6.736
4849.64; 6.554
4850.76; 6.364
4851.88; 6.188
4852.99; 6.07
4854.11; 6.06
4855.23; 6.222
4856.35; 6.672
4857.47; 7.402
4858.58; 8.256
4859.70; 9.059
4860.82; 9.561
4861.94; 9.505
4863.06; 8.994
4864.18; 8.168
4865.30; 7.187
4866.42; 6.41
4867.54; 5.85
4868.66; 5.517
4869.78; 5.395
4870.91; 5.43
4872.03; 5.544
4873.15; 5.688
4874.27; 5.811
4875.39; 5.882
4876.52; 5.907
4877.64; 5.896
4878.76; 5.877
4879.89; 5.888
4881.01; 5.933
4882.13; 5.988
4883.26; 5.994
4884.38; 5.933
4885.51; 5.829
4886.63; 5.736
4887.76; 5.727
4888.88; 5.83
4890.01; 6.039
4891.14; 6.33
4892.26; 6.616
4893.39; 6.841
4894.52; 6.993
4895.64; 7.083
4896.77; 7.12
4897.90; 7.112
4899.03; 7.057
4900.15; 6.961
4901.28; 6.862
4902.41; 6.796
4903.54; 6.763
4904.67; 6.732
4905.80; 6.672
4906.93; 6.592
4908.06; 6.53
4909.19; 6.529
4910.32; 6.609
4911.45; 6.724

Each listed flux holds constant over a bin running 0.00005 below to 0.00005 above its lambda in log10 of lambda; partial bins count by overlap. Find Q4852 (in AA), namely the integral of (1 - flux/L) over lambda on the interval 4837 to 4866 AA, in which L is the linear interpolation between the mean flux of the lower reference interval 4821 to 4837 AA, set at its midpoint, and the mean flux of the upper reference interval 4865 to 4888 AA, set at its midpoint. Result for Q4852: -3.2 AA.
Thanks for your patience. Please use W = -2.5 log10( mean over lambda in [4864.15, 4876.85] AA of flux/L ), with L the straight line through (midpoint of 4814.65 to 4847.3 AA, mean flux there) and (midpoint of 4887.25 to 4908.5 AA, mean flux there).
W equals 0.128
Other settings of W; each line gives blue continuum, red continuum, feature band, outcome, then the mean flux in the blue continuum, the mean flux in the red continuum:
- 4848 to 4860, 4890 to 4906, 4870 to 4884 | 0.18 mag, 6.83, 6.83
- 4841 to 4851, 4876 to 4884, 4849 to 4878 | -0.08 mag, 6.6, 5.93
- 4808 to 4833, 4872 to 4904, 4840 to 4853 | 0.03 mag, 6.97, 6.29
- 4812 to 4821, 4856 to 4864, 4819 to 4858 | 0.17 mag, 7.15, 8.53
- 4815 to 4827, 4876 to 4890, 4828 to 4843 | 0.00 mag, 6.94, 5.89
